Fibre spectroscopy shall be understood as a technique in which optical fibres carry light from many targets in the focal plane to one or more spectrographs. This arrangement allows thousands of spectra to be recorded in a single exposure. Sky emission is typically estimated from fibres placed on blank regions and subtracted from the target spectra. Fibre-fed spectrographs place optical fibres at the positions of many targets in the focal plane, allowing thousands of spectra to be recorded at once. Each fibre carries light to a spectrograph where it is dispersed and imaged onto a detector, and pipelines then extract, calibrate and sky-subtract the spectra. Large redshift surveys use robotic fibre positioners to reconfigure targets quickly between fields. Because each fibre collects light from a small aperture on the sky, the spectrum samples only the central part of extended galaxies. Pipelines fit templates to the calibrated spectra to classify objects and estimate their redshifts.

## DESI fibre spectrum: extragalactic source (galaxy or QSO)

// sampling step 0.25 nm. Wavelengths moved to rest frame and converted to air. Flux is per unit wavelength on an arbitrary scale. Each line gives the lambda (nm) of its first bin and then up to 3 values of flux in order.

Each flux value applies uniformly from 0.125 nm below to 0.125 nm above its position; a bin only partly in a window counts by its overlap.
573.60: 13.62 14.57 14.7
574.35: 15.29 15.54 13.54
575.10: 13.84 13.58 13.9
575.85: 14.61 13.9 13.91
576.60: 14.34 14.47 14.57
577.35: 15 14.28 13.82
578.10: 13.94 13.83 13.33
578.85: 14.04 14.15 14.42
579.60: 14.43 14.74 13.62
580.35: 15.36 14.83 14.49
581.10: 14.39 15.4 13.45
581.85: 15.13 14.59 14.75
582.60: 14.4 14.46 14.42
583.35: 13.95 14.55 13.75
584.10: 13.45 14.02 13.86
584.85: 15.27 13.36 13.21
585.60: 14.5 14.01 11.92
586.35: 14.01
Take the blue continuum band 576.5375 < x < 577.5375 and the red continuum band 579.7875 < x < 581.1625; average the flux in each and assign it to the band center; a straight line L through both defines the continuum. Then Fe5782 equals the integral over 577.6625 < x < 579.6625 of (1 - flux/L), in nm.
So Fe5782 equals 0.081 nm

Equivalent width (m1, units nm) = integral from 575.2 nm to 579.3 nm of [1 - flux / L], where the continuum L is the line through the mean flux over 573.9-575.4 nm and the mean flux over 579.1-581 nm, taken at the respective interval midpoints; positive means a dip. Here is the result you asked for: 0.11 nm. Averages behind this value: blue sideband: 14.5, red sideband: 14.5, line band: 14.1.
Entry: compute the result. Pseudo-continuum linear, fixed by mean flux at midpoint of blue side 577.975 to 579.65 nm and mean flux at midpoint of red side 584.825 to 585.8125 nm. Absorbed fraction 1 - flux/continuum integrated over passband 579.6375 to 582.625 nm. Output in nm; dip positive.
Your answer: -0.13 nm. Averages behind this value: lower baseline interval 14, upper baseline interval 14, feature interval 14.6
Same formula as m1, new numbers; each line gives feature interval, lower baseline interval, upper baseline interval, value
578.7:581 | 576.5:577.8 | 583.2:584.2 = -0.03 nm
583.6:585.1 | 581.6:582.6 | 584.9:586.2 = -0.02 nm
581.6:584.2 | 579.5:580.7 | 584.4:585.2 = 0.01 nm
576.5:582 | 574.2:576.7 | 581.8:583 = 0.04 nm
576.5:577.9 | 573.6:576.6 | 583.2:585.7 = -0.02 nm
